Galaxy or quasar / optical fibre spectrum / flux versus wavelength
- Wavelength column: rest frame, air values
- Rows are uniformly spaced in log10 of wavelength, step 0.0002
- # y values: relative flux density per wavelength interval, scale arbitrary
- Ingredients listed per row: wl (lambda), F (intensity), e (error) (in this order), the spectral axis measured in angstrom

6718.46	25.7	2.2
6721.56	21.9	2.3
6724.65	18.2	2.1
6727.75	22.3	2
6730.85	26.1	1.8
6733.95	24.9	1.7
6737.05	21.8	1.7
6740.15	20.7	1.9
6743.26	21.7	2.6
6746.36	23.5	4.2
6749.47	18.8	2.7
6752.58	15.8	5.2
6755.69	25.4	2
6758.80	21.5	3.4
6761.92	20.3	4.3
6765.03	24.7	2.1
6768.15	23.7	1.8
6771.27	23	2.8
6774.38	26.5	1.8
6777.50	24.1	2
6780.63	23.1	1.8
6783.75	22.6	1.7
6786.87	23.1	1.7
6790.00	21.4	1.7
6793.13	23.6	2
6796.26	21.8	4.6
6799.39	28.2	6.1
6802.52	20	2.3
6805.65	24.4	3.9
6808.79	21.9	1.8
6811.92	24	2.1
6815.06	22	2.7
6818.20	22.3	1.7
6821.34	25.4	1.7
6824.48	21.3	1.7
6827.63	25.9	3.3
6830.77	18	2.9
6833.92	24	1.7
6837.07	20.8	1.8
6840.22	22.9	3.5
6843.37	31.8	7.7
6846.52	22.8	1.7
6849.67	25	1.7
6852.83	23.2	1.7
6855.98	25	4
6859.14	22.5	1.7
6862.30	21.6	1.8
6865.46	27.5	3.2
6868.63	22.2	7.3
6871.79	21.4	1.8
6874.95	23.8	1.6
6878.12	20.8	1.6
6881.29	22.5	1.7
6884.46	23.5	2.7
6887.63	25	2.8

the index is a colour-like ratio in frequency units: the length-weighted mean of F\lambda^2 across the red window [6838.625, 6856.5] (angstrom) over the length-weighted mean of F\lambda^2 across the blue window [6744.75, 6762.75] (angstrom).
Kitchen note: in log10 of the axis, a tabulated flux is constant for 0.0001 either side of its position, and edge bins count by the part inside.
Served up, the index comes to 1.24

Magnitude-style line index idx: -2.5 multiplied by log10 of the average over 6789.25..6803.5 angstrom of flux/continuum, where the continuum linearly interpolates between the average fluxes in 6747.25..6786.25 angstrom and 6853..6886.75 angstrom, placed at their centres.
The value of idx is -0.03 mag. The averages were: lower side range 22.5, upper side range 23.1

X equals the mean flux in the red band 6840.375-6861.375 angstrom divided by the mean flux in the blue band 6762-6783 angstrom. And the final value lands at 1.0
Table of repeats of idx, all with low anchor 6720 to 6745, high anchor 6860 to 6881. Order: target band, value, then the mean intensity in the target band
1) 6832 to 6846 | -0.08 mag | 24.5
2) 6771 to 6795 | -0.05 mag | 23.4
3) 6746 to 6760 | 0.08 mag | 20.8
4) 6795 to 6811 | -0.04 mag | 23.3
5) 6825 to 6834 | 0.02 mag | 22.2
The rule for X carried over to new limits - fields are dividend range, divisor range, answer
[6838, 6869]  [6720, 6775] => 1.10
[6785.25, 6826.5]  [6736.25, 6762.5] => 1.09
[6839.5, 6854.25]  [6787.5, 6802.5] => 1.08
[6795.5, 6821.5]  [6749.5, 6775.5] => 1.04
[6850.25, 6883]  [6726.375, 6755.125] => 1.06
